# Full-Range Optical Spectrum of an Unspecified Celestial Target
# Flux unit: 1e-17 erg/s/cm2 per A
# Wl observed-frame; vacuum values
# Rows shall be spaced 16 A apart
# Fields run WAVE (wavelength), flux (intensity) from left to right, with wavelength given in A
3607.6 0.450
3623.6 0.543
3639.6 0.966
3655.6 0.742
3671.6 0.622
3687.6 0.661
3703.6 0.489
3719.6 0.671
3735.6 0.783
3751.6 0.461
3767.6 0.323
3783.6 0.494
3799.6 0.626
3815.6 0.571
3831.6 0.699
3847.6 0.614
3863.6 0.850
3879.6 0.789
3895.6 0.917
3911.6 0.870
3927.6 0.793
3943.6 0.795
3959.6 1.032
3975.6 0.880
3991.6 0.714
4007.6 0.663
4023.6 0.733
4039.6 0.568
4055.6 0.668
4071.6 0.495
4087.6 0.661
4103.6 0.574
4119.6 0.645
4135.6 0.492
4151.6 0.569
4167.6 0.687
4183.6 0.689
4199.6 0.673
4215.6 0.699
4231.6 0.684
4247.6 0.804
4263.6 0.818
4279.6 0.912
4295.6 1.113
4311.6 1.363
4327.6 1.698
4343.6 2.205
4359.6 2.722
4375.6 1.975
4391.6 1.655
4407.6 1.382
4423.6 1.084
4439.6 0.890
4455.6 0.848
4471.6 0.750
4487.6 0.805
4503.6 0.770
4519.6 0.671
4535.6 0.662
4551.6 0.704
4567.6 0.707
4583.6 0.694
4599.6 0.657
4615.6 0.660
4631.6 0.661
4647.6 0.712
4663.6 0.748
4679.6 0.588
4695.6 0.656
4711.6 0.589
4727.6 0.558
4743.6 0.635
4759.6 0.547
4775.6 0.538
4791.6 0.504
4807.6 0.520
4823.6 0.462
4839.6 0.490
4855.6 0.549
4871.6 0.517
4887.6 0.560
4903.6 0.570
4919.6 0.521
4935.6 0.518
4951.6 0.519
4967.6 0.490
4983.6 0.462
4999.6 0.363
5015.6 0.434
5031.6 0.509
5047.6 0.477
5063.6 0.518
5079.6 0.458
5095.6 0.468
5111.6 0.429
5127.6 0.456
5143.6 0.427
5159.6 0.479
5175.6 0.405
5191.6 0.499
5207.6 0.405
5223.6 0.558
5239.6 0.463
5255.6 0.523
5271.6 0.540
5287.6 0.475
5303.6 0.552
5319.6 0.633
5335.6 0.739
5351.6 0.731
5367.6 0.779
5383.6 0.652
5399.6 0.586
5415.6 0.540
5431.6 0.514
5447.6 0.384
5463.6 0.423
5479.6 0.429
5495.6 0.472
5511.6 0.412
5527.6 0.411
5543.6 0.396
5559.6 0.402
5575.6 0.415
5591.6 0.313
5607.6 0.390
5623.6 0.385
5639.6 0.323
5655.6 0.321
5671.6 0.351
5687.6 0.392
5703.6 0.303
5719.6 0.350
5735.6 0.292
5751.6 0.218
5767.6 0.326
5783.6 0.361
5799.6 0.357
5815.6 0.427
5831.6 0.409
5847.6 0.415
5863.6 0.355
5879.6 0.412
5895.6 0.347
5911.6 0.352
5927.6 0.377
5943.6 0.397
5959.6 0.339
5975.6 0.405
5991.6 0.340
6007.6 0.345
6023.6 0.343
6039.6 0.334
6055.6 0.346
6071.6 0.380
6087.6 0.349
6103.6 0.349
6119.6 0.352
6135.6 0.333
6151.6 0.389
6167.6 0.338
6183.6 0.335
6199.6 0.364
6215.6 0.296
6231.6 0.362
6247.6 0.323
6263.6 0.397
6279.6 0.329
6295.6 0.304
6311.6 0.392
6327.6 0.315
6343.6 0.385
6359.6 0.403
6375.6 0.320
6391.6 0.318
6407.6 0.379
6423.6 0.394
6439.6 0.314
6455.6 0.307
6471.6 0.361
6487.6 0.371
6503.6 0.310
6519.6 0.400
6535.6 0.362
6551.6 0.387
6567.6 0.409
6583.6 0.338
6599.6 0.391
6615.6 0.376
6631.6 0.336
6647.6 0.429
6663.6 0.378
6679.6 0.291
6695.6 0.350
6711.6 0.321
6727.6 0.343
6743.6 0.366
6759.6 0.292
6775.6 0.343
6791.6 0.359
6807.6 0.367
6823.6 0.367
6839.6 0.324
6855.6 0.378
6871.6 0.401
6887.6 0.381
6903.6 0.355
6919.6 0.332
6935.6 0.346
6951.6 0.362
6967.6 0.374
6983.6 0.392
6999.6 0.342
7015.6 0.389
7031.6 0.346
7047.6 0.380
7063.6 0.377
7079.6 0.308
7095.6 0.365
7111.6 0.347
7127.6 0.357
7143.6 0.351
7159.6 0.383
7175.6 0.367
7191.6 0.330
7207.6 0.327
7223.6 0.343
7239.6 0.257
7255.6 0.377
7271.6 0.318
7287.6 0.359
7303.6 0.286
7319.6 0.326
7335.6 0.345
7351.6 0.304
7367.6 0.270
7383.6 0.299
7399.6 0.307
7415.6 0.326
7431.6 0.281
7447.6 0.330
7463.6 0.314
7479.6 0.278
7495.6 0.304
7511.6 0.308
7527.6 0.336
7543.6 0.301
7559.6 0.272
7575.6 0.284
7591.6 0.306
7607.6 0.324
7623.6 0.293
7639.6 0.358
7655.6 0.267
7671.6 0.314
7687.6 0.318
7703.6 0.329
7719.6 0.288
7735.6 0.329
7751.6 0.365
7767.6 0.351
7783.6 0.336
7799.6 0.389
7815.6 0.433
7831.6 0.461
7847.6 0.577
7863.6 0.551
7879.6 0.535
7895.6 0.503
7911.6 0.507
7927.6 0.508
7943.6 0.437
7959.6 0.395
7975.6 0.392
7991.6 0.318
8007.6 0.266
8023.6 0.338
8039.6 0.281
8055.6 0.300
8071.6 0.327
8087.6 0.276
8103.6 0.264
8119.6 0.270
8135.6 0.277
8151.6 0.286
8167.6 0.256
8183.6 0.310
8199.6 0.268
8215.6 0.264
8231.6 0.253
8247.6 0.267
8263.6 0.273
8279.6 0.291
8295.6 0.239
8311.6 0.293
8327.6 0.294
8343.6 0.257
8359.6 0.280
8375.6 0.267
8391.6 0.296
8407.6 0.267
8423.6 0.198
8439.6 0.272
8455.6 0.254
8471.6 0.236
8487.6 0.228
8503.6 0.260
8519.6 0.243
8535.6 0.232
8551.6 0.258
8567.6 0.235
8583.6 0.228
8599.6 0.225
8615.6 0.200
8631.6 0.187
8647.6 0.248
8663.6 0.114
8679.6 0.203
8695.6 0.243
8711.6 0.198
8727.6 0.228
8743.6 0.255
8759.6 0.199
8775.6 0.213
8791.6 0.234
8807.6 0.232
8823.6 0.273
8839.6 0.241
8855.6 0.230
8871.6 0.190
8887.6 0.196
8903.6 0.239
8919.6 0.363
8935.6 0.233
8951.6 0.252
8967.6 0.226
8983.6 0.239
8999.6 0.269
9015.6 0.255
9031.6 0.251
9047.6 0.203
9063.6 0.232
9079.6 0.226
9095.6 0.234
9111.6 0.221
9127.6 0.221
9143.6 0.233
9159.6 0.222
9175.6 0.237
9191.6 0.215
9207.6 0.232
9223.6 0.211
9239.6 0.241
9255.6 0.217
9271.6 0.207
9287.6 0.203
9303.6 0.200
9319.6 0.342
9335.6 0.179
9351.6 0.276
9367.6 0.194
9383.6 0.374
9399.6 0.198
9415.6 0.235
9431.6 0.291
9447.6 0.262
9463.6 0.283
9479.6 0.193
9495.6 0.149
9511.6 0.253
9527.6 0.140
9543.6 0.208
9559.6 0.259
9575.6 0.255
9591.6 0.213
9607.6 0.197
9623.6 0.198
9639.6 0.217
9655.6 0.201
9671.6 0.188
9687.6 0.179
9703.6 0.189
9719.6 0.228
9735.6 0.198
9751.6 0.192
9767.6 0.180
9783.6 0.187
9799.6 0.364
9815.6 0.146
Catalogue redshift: 1.82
